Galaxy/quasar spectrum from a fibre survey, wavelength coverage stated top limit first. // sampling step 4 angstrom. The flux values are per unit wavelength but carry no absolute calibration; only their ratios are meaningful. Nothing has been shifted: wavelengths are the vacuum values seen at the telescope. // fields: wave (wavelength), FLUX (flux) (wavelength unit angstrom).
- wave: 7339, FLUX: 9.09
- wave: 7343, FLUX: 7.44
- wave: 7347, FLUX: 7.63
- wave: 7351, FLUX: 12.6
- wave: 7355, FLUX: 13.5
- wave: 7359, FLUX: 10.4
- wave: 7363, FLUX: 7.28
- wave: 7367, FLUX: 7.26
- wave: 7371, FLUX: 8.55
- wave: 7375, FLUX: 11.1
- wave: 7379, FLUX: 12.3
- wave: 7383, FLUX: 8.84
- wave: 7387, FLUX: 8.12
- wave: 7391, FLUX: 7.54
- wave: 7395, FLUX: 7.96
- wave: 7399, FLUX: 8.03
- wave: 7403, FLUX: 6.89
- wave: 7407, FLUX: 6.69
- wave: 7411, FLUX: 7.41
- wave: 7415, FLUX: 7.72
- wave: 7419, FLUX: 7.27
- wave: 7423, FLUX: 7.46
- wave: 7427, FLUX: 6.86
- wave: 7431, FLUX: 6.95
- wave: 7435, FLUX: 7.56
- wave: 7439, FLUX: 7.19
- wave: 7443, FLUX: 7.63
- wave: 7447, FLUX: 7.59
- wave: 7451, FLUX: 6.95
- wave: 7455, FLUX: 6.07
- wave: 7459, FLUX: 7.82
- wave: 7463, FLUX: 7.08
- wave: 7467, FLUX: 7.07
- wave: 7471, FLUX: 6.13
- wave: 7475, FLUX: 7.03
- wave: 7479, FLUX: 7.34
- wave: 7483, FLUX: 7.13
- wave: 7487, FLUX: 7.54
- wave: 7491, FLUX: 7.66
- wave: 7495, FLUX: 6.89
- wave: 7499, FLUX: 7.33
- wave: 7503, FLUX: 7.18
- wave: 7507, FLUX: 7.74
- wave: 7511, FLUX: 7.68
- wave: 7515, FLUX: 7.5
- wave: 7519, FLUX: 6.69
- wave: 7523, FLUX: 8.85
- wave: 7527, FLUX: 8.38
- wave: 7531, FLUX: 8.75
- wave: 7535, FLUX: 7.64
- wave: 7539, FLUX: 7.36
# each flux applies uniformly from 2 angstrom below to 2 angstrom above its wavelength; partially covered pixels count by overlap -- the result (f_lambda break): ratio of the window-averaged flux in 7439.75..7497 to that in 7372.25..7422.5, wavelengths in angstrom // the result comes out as 0.9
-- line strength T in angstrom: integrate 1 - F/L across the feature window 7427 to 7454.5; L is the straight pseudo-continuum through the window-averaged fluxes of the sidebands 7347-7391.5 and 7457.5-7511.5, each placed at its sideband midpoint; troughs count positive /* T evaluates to 3.3 angstrom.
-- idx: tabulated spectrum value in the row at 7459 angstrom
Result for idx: 7.82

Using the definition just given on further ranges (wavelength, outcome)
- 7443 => 7.63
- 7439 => 7.19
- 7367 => 7.26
